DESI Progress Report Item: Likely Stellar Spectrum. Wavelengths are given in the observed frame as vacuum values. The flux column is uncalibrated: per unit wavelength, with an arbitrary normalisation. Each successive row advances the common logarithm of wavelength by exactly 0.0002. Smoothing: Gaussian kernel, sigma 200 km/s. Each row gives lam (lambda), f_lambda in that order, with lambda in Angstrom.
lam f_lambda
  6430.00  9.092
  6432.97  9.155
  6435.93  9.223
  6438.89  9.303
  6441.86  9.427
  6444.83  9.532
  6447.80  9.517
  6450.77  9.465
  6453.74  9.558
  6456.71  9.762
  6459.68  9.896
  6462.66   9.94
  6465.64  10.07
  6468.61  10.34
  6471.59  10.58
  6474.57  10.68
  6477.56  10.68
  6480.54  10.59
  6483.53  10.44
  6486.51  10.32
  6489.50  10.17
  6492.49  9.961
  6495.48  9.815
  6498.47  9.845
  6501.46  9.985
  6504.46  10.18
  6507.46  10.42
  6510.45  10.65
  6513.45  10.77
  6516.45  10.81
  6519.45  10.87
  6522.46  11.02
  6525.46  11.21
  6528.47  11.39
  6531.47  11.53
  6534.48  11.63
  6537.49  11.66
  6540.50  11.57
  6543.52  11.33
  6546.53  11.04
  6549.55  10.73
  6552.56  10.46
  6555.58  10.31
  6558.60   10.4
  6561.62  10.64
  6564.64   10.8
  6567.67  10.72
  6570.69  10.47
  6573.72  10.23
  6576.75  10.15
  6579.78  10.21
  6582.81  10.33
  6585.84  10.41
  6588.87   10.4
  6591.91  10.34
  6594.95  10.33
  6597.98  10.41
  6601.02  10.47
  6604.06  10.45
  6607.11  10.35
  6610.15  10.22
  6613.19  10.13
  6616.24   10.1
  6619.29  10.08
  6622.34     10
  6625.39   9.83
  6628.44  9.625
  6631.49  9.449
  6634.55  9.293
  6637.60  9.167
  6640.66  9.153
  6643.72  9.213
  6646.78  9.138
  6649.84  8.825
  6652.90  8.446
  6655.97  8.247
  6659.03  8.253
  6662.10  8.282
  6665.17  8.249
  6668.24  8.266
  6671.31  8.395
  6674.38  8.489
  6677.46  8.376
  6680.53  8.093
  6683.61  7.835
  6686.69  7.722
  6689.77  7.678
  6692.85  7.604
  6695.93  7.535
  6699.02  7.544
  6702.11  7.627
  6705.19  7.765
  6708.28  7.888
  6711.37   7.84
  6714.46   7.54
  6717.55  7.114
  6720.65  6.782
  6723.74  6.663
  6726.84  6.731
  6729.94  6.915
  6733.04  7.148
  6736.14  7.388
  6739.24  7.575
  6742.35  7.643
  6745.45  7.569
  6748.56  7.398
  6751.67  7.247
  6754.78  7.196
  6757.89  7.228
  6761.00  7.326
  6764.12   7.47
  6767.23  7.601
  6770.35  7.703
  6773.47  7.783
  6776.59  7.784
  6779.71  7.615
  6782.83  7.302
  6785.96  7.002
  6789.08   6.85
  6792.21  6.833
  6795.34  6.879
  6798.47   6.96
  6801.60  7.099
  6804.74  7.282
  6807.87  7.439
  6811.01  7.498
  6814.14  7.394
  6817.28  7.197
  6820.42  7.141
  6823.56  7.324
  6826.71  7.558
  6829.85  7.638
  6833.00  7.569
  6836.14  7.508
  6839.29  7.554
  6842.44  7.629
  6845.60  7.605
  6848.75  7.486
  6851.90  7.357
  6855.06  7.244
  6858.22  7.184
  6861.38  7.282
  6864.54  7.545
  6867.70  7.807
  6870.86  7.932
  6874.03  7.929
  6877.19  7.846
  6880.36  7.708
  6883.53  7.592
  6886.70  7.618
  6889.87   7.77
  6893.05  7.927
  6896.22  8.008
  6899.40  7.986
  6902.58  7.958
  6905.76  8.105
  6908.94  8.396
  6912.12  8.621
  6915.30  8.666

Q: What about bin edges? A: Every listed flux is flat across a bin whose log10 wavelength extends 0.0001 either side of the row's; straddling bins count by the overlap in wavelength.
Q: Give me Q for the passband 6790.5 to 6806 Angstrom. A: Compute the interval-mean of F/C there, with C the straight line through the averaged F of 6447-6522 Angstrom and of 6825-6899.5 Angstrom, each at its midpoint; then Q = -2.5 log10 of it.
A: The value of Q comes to 0.15 mag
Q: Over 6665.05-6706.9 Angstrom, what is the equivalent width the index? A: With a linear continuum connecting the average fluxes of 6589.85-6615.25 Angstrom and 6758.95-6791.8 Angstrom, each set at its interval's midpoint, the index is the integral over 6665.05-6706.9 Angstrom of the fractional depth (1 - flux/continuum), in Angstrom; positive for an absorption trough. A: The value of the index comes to 4.7 Angstrom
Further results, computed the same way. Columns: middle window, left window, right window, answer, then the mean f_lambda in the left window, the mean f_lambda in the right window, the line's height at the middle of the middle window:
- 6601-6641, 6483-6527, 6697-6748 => -4.9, 10.4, 7.36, 8.79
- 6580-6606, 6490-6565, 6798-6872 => -0.9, 10.8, 7.43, 10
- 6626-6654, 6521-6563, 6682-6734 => -0.8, 11.1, 7.41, 8.91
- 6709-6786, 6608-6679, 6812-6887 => 8.8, 9.11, 7.53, 8.31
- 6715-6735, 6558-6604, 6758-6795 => 3.0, 10.4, 7.36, 8.17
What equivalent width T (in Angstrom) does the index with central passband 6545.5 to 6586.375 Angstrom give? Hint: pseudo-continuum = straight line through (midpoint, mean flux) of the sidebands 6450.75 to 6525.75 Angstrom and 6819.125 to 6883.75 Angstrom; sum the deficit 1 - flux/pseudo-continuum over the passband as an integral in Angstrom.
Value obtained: -3.23 Angstrom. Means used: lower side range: 10.3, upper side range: 7.55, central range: 10.5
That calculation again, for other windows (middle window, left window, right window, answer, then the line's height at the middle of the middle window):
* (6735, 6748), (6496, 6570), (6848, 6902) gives 2.0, 8.9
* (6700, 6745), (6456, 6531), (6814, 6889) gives 6.5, 8.58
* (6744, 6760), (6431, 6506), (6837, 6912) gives 2.0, 8.4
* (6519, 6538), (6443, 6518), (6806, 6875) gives -3.0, 9.8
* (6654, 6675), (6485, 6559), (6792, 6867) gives 2.0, 9.17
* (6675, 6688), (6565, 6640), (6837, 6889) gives 1.8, 9.36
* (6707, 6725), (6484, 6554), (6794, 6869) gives 2.8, 8.63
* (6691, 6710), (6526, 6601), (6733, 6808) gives 1.8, 8.48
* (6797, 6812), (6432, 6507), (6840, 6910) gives 1.6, 8.1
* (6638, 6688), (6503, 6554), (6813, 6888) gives 5.8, 9.56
